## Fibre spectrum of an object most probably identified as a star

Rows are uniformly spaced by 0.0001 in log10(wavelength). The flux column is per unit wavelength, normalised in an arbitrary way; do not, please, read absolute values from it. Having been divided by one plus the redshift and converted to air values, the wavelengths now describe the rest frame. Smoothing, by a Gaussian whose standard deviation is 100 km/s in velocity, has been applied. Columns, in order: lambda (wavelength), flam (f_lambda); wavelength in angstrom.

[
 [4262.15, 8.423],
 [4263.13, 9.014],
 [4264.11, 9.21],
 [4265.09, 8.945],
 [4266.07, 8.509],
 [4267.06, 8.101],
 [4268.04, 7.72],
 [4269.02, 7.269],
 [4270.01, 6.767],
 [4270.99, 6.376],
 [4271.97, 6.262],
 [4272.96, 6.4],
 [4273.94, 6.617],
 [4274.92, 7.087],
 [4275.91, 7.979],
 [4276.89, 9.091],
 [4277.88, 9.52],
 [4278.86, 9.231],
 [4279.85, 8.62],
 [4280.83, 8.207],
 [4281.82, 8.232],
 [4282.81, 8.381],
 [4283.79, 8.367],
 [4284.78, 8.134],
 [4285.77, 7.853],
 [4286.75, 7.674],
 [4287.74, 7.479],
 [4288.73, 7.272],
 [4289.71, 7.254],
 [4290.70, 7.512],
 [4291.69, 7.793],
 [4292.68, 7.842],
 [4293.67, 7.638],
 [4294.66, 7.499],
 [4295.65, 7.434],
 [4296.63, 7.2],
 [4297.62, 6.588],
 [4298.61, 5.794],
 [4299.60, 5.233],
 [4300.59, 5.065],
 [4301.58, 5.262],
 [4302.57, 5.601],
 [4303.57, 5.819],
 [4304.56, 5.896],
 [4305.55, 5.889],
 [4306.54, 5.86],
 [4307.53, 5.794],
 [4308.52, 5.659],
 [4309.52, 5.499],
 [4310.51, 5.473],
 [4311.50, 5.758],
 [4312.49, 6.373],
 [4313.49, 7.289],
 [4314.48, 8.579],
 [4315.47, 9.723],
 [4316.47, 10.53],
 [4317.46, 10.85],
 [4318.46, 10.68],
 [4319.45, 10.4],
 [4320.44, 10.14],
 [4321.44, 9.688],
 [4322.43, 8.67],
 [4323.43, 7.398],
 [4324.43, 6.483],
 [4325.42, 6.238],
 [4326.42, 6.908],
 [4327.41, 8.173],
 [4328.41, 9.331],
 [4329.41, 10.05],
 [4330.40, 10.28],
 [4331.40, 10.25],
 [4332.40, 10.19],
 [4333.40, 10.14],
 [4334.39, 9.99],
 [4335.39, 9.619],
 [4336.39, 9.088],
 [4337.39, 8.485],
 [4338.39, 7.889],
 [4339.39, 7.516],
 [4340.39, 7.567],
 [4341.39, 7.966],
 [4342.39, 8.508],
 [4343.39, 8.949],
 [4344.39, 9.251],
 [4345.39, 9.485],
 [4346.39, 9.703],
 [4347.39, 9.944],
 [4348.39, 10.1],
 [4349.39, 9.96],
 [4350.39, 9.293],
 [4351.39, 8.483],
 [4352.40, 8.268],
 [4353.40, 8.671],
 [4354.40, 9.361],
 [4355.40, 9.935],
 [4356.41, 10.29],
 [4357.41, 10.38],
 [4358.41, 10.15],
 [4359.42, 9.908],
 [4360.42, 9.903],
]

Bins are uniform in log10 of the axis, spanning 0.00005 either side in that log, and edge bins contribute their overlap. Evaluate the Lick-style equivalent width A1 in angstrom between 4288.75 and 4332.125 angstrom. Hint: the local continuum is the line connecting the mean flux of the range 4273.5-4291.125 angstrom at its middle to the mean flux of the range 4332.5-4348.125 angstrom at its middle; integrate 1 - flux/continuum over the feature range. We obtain 5.0 angstrom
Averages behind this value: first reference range 8.04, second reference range 8.99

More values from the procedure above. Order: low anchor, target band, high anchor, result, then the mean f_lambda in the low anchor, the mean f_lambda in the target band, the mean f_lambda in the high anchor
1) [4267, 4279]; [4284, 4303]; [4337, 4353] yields 2.2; 7.51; 6.98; 8.84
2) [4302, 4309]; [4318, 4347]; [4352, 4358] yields -4.4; 5.78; 8.93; 9.53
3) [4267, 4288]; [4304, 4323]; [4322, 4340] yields 1.3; 7.79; 7.82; 8.7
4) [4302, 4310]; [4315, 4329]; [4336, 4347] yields -4.0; 5.74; 8.94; 8.59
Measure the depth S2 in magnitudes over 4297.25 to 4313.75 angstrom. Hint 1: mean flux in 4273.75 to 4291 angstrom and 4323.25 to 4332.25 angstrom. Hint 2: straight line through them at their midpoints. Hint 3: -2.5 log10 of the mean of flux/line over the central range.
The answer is 0.39 mag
